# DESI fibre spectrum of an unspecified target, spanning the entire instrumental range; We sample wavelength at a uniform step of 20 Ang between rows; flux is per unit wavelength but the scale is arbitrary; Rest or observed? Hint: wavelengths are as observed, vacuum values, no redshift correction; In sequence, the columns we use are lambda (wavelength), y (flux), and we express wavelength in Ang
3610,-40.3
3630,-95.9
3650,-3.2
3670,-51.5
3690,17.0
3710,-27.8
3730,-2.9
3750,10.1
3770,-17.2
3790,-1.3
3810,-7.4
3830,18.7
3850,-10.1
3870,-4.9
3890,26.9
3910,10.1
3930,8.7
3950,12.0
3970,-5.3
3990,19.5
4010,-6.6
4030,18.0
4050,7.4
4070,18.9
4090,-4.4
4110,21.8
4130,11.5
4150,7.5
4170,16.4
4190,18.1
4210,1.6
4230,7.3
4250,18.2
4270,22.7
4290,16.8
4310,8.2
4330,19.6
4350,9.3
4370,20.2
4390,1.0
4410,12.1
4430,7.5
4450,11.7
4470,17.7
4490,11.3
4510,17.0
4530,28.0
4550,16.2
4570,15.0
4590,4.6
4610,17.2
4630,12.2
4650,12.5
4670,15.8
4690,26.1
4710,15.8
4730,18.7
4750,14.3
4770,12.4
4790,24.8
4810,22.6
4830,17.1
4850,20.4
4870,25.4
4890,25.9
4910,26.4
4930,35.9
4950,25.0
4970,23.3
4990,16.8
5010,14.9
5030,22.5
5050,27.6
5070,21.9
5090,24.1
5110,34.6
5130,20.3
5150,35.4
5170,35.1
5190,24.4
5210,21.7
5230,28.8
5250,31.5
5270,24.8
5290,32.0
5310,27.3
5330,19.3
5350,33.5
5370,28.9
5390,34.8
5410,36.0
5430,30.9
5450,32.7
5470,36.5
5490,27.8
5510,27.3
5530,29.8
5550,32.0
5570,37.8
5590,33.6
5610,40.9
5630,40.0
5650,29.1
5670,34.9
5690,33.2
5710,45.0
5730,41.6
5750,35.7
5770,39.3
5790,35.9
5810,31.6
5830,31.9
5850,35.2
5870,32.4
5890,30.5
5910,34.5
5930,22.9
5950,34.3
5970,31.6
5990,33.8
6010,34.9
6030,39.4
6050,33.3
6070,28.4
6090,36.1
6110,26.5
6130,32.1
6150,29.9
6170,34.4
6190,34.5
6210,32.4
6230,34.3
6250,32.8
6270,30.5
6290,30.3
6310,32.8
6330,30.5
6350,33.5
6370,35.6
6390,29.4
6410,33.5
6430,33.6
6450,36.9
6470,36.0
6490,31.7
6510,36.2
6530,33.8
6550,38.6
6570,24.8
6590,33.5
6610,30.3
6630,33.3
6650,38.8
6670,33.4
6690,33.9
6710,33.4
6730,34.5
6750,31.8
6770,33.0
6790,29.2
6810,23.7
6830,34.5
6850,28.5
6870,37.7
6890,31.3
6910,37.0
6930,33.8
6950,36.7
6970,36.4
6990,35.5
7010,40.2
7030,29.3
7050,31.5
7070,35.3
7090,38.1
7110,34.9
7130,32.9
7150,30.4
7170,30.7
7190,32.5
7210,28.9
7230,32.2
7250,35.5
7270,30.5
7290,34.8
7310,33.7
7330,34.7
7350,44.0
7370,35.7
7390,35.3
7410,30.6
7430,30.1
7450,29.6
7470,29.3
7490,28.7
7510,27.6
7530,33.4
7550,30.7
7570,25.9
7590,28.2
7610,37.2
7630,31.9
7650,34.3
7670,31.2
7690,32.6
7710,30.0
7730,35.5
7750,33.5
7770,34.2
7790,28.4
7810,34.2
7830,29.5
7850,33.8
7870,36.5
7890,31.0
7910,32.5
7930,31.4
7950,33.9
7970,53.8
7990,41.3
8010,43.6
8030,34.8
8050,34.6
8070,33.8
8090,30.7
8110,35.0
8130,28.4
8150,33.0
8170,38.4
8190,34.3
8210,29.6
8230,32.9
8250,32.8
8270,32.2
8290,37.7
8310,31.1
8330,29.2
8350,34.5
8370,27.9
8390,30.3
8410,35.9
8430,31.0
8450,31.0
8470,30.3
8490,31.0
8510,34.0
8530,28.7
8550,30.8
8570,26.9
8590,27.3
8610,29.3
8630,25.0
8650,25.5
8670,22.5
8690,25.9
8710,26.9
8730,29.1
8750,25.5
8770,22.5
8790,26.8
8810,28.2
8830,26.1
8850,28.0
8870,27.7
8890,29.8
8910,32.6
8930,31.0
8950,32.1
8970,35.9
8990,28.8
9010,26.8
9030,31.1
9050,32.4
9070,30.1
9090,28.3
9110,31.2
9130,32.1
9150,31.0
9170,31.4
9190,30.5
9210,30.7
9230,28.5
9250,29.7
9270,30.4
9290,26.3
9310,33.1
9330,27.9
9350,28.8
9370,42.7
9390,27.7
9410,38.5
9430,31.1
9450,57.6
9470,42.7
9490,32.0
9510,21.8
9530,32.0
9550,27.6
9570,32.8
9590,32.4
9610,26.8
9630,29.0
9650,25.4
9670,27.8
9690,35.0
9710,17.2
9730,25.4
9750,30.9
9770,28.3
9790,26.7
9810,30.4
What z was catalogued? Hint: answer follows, 0.215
